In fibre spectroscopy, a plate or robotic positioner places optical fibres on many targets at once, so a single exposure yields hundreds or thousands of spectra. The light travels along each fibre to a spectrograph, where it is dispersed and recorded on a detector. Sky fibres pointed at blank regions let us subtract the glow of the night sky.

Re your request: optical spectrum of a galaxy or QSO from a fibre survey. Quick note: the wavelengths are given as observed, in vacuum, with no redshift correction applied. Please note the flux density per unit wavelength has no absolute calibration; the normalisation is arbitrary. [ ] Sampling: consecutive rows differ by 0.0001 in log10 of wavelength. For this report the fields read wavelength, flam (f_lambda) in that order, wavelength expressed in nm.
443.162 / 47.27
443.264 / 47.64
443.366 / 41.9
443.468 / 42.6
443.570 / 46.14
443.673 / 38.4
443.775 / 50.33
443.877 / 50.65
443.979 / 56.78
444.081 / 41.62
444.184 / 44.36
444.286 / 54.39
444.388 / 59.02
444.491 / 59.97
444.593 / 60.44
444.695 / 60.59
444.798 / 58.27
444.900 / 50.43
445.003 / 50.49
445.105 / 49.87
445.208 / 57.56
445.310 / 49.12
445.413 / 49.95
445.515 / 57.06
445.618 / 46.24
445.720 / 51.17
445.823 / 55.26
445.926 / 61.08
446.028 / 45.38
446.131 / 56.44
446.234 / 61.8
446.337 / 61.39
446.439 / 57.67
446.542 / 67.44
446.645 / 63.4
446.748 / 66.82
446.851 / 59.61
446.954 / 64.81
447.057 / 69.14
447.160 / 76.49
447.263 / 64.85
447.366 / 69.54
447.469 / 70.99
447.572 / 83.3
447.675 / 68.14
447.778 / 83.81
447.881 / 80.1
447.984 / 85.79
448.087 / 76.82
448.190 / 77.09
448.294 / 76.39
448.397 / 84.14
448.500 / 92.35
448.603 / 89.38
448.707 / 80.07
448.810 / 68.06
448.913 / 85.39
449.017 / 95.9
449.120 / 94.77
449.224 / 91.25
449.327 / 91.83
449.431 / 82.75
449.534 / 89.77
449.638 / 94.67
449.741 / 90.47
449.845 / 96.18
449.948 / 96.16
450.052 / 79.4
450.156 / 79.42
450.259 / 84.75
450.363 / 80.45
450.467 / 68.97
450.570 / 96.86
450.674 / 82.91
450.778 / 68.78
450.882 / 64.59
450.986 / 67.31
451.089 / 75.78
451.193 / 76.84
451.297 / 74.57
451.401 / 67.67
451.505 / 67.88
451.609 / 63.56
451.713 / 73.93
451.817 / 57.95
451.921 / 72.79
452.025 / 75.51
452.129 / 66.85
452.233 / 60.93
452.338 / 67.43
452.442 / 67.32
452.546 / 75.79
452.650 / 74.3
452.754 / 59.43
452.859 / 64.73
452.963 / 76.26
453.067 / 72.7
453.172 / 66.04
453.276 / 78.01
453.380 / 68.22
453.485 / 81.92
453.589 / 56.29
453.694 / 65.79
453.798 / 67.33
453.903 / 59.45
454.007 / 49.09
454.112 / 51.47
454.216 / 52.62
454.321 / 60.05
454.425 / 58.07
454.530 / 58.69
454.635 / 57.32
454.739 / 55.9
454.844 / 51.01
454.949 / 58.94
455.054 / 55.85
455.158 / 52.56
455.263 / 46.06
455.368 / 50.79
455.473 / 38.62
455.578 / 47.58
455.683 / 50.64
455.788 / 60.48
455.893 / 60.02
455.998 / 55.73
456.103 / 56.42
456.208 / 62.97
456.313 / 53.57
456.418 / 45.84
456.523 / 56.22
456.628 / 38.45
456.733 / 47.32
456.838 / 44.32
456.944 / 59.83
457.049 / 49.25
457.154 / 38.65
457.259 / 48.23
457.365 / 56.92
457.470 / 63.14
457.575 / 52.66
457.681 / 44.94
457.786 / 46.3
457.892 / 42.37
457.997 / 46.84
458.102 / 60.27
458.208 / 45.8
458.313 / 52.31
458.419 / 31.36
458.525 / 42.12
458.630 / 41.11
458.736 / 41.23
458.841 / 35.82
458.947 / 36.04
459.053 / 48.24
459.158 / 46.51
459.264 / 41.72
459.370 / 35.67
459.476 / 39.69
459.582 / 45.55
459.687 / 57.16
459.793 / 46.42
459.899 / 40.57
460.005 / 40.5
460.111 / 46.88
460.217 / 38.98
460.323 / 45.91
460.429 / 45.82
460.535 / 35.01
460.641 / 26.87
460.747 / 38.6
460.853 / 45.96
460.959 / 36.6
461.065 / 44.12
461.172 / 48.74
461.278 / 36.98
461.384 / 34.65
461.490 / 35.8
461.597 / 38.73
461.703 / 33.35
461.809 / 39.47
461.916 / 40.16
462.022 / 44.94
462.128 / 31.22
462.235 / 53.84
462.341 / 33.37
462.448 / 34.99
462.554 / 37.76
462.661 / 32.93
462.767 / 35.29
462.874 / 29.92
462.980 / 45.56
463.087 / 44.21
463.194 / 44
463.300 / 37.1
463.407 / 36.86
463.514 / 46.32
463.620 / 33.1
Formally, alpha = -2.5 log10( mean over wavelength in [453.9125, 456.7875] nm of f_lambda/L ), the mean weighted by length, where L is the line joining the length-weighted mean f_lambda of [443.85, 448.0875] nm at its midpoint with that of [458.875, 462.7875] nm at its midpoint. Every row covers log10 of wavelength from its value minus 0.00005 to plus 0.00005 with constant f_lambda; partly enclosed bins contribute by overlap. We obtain -0.11 mag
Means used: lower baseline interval 60.8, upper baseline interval 40.4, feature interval 53.2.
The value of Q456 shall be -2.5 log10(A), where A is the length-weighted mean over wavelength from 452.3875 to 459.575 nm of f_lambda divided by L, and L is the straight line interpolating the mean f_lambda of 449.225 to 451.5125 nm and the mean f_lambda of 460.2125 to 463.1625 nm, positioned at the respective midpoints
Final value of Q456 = 0.13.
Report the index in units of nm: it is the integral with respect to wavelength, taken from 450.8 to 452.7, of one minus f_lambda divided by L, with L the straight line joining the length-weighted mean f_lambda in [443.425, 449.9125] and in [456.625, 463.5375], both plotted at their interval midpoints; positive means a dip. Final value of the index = -0.39 nm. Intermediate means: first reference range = 67.1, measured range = 69.5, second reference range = 42.5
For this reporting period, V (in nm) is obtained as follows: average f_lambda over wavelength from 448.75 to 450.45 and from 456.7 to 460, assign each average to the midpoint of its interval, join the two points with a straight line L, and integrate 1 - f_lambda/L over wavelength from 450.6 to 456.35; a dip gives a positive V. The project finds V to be 0.48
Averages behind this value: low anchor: 87.1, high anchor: 46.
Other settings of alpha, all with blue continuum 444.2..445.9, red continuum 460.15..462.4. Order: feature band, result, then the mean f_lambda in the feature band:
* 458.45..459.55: 0.02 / 40.7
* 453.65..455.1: -0.24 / 57.2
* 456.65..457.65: -0.17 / 50.6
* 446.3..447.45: -0.24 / 65.8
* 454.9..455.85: -0.15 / 51.3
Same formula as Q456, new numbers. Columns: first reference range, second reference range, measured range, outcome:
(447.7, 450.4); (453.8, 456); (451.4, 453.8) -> -0.04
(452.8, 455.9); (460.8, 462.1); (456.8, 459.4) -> 0.06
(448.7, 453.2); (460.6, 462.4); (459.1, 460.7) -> 0.07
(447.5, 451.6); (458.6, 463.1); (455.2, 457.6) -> 0.10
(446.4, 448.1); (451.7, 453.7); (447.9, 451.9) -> -0.15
